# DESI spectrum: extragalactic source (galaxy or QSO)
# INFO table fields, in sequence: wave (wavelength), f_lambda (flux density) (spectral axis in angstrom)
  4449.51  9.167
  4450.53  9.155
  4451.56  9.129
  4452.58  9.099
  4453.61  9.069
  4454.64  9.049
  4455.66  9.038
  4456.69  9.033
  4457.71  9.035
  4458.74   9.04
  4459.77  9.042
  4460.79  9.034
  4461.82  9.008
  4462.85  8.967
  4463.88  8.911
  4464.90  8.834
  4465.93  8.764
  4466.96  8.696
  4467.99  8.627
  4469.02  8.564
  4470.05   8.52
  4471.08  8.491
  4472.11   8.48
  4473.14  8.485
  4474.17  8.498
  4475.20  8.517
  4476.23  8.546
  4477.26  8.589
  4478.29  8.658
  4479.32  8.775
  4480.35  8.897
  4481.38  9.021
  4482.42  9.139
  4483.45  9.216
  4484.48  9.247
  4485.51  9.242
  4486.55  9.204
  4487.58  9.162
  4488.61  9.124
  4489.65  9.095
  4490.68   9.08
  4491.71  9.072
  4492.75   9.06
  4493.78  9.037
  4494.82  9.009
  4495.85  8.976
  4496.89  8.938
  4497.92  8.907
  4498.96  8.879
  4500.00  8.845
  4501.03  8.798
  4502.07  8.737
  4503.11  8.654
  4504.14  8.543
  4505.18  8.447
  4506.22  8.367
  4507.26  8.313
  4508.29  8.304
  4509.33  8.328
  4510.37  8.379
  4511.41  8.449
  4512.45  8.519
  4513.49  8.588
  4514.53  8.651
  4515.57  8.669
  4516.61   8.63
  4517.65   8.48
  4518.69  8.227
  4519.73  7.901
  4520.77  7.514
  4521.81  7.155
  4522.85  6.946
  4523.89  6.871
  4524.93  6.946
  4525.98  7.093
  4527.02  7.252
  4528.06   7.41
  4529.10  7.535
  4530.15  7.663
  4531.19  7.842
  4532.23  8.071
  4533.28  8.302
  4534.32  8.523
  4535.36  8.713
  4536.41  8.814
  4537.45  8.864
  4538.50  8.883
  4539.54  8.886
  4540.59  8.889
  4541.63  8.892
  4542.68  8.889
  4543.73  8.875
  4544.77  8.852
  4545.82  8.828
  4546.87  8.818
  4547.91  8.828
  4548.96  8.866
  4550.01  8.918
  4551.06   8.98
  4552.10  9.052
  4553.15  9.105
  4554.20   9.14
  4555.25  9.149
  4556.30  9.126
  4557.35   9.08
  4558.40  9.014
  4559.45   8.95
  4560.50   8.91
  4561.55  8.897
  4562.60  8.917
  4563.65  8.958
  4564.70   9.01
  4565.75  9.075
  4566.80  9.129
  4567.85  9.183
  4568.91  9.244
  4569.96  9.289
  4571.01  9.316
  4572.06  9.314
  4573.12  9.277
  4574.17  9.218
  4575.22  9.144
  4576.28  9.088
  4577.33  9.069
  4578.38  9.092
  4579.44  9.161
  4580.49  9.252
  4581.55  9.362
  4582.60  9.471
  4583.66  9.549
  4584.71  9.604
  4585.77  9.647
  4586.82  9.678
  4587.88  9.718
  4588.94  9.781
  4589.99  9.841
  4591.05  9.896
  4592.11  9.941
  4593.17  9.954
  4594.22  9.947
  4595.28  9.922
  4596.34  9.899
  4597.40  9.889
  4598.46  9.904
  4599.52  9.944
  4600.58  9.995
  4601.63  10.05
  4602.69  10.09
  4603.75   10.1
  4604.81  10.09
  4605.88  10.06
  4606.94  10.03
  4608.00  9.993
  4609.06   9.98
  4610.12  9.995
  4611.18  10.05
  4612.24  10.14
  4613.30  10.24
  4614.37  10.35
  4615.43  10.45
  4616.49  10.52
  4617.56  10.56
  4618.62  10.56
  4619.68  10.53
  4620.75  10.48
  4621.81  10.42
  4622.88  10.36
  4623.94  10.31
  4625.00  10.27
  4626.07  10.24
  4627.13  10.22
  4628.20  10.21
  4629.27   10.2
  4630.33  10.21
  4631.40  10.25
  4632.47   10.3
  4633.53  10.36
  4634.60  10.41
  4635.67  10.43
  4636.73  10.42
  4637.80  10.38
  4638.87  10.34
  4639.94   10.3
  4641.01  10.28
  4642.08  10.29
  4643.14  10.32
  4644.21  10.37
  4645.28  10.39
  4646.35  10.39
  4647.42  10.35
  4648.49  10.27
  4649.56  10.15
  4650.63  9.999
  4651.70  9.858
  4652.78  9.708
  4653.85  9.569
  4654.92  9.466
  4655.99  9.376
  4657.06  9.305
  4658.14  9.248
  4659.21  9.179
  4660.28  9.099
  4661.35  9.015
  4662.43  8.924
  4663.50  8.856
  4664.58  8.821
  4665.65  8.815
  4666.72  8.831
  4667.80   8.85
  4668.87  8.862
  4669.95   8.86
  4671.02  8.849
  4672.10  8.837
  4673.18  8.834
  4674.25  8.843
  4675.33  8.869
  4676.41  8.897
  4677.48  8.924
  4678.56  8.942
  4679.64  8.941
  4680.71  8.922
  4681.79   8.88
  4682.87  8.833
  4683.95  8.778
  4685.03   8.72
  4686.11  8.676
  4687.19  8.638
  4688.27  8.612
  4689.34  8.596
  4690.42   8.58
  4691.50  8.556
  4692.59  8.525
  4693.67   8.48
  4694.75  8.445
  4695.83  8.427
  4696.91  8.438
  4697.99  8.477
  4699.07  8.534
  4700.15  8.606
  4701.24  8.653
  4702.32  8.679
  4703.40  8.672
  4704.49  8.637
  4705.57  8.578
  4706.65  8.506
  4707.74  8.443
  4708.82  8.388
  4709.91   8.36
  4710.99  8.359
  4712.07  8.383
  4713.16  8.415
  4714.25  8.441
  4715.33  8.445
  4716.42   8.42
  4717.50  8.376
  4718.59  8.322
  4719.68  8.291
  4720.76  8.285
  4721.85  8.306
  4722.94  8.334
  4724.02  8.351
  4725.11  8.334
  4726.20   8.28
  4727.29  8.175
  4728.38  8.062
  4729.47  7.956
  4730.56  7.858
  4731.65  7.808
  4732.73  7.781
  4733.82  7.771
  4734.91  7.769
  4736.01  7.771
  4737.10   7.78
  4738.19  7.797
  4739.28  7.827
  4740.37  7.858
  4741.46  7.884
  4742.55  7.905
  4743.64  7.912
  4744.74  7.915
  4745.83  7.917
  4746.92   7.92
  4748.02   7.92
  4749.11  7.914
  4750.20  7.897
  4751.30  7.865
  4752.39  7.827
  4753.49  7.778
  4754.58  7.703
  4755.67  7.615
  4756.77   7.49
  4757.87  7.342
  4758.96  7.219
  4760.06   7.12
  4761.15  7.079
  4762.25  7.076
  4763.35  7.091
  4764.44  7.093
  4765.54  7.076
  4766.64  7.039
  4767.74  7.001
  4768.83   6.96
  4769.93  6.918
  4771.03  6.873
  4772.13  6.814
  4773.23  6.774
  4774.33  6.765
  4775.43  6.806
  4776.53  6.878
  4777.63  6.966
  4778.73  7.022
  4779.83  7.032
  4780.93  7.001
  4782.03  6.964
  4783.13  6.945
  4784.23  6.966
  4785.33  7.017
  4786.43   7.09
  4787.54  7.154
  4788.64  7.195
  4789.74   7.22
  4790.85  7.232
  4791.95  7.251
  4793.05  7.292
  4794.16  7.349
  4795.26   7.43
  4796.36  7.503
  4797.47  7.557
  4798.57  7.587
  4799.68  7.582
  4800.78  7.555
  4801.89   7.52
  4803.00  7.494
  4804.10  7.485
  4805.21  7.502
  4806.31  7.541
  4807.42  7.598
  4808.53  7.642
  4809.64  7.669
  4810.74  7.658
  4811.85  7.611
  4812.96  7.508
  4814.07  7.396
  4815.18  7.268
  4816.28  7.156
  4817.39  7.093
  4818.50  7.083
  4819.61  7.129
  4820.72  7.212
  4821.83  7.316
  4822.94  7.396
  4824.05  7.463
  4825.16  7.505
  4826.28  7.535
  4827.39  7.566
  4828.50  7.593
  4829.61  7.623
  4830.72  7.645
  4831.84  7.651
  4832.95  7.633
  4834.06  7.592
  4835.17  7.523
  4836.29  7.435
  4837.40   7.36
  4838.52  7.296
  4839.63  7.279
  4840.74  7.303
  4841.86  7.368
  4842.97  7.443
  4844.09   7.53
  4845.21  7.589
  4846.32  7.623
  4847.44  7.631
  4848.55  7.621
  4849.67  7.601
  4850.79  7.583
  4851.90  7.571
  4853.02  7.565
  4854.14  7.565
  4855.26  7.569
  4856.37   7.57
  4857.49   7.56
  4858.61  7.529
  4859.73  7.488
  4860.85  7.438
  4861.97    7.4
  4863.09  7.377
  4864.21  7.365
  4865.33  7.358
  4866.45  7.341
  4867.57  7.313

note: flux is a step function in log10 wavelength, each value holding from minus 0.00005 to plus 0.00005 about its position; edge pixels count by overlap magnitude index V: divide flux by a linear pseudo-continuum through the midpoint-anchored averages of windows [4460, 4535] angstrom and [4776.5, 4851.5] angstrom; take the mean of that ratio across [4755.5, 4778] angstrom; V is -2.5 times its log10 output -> 0.08 mag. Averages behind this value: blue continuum 8.5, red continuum 7.39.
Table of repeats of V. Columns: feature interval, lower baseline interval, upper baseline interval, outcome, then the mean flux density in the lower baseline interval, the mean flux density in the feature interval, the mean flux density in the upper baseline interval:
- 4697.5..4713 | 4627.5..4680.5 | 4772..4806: 0.023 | 9.61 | 8.52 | 7.2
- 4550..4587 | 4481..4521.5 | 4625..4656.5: 0.029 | 8.73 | 9.18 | 10.2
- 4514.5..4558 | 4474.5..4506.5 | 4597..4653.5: 0.119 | 8.9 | 8.38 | 10.2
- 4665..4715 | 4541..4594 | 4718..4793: -0.072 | 9.21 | 8.66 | 7.51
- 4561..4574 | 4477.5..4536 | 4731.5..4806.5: -0.117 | 8.45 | 9.14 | 7.39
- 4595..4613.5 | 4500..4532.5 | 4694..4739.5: -0.224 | 8.05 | 10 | 8.28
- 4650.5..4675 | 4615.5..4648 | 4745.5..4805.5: 0.068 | 10.4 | 9.11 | 7.28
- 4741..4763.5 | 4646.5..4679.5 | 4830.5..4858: 0.101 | 9.22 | 7.64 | 7.52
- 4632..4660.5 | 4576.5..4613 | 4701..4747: -0.099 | 9.8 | 10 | 8.18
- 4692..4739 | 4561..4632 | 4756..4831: -0.003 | 9.8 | 8.29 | 7.26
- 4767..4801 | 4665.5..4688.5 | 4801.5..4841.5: 0.100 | 8.83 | 7.12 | 7.45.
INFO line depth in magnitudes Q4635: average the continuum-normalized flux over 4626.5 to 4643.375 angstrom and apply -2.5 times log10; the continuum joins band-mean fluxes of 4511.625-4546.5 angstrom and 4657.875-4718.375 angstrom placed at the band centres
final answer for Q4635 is -0.21 mag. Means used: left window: 8.19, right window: 8.69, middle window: 10.3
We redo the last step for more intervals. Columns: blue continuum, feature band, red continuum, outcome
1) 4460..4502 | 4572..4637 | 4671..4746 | -0.16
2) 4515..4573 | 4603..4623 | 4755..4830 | -0.24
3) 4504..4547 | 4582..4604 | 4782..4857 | -0.22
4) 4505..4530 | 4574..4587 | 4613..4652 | -0.01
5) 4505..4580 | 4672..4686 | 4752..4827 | -0.13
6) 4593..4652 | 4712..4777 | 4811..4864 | 0.13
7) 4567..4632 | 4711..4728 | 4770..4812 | -0.01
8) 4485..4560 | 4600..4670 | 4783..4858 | -0.22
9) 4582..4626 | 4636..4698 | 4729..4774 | -0.03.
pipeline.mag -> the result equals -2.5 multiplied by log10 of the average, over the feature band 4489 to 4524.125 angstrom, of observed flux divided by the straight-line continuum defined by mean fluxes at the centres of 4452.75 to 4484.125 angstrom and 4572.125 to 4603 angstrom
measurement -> 0.07 mag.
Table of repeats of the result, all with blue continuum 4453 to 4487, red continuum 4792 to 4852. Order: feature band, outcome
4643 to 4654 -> -0.24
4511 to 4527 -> 0.10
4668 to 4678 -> -0.10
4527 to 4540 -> 0.05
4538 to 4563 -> -0.05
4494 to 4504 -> -0.01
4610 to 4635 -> -0.24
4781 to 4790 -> 0.08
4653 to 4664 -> -0.14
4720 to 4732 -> -0.04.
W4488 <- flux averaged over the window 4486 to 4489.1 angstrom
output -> 9.16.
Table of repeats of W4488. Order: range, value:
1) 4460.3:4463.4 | 8.98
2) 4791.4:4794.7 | 7.29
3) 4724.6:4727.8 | 8.25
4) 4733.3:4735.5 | 7.74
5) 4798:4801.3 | 7.59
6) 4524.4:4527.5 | 7.09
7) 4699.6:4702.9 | 8.65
